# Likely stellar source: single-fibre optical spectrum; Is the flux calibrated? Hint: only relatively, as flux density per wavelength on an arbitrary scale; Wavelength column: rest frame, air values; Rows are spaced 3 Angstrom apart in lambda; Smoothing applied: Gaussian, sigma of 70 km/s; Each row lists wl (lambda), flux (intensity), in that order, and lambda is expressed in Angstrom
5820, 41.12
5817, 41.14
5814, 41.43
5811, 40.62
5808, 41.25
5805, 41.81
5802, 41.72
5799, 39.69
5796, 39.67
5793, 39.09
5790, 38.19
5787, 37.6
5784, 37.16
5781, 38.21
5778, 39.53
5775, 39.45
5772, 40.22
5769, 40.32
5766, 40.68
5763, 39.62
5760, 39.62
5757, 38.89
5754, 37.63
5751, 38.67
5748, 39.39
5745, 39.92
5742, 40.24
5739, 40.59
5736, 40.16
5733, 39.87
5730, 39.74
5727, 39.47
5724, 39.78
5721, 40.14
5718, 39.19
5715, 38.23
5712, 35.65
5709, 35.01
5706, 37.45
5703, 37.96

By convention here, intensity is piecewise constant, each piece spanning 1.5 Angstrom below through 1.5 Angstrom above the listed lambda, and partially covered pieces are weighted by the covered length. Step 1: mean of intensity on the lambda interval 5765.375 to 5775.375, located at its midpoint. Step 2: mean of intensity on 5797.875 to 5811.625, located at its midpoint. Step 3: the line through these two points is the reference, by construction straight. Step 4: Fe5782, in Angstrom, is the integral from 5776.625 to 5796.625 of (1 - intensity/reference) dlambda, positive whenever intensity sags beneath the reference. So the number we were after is 1.1 Angstrom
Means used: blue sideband 40.2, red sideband 41.1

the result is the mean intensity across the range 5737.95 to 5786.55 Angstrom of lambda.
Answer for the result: 39.3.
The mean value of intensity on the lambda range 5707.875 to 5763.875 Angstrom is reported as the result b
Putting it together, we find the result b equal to 39.1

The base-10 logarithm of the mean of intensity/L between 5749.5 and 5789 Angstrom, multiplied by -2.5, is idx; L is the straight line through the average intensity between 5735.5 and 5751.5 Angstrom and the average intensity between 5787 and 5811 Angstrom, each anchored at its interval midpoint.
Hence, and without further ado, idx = 0.03 mag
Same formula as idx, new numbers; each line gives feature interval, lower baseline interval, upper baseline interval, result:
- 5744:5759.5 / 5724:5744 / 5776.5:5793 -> 0.013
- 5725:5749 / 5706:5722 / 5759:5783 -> -0.043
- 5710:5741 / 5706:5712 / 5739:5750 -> -0.043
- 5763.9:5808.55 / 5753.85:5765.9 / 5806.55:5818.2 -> 0.016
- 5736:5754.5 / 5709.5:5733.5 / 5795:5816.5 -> -0.005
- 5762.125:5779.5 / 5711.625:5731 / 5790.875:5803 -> -0.011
